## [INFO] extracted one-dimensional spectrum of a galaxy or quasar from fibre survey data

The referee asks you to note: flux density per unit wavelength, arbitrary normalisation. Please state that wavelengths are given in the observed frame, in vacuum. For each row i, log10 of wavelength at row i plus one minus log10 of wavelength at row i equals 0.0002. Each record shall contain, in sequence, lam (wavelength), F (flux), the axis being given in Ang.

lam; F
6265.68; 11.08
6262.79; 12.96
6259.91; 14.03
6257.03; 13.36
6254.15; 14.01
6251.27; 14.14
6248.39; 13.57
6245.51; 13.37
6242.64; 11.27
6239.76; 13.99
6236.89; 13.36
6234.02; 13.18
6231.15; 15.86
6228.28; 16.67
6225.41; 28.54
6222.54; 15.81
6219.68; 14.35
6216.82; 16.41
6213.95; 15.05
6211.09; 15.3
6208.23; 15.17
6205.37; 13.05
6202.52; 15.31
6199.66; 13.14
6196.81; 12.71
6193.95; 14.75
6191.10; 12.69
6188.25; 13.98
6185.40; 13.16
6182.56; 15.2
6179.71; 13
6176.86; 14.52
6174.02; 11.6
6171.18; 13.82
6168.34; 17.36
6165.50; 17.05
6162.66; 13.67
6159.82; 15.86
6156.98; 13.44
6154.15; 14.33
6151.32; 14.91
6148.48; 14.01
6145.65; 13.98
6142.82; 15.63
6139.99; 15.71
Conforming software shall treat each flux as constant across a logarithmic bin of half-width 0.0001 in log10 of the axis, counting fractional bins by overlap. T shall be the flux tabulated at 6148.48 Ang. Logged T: 14.01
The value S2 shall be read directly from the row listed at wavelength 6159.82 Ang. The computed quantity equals 15.86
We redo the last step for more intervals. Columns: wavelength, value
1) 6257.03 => 13.36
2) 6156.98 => 13.44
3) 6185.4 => 13.16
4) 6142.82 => 15.63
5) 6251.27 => 14.14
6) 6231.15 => 15.86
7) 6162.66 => 13.67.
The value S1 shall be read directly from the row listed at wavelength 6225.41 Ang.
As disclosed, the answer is 28.54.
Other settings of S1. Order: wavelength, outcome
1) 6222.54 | 15.81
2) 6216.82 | 16.41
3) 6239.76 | 13.99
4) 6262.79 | 12.96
